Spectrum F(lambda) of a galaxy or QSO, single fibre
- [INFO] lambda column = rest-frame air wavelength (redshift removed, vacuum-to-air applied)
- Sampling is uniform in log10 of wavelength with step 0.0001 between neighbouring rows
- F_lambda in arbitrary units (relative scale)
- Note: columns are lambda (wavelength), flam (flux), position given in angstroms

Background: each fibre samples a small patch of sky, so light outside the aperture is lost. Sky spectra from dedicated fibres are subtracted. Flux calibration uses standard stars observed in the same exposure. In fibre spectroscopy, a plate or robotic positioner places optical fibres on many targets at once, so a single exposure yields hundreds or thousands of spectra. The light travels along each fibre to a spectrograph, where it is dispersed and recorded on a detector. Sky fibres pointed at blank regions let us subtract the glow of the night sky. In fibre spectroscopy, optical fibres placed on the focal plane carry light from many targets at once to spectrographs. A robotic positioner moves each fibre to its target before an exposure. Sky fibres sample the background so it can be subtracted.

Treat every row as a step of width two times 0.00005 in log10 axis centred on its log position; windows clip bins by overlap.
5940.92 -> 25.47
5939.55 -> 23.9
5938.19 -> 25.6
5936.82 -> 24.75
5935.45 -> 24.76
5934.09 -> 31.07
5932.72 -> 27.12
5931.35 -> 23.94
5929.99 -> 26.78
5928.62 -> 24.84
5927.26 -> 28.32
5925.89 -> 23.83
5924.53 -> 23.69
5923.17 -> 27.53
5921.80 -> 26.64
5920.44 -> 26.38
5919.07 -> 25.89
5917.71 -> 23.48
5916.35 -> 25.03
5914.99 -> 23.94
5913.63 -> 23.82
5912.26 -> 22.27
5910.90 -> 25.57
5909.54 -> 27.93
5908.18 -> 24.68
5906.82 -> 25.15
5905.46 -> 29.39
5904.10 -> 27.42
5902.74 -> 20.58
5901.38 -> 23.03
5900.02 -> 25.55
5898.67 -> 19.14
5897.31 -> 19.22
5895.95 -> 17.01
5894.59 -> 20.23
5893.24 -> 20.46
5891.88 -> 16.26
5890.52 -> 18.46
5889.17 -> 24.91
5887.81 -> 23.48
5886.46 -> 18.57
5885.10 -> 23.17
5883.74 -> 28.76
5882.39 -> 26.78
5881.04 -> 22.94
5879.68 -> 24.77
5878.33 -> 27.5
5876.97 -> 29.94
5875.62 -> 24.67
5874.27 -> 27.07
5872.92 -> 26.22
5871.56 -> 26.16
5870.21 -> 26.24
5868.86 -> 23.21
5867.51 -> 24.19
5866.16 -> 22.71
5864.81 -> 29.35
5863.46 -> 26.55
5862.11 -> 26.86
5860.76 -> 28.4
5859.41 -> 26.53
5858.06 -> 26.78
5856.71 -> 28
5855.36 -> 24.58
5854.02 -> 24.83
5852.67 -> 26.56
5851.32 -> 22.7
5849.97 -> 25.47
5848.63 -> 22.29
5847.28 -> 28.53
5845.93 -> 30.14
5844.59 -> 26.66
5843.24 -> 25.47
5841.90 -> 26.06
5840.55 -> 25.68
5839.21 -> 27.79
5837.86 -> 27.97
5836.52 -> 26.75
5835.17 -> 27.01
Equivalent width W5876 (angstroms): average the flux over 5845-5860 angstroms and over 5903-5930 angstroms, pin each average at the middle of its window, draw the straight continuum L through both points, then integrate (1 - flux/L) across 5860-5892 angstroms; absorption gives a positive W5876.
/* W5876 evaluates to 1.0 angstroms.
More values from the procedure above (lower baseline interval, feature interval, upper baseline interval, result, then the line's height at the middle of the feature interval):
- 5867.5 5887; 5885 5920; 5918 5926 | 3.67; 25.6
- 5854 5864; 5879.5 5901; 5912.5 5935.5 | 3.61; 26.2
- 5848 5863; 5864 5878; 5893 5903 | -1.26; 23.9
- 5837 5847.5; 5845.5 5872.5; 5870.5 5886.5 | 0.62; 26.6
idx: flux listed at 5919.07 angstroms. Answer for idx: 25.89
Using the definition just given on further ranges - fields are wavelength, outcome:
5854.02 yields 24.83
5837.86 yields 27.97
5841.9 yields 26.06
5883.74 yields 28.76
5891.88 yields 16.26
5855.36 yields 24.58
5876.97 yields 29.94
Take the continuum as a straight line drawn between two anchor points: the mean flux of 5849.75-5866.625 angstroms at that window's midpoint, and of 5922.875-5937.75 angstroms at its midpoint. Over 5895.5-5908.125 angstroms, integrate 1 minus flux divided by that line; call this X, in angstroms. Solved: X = 1.4 angstroms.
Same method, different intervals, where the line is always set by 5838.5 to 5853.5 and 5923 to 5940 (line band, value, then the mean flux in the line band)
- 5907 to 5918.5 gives 0.6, 24.6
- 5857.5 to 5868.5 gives -0.1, 26.3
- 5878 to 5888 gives 0.6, 24.4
